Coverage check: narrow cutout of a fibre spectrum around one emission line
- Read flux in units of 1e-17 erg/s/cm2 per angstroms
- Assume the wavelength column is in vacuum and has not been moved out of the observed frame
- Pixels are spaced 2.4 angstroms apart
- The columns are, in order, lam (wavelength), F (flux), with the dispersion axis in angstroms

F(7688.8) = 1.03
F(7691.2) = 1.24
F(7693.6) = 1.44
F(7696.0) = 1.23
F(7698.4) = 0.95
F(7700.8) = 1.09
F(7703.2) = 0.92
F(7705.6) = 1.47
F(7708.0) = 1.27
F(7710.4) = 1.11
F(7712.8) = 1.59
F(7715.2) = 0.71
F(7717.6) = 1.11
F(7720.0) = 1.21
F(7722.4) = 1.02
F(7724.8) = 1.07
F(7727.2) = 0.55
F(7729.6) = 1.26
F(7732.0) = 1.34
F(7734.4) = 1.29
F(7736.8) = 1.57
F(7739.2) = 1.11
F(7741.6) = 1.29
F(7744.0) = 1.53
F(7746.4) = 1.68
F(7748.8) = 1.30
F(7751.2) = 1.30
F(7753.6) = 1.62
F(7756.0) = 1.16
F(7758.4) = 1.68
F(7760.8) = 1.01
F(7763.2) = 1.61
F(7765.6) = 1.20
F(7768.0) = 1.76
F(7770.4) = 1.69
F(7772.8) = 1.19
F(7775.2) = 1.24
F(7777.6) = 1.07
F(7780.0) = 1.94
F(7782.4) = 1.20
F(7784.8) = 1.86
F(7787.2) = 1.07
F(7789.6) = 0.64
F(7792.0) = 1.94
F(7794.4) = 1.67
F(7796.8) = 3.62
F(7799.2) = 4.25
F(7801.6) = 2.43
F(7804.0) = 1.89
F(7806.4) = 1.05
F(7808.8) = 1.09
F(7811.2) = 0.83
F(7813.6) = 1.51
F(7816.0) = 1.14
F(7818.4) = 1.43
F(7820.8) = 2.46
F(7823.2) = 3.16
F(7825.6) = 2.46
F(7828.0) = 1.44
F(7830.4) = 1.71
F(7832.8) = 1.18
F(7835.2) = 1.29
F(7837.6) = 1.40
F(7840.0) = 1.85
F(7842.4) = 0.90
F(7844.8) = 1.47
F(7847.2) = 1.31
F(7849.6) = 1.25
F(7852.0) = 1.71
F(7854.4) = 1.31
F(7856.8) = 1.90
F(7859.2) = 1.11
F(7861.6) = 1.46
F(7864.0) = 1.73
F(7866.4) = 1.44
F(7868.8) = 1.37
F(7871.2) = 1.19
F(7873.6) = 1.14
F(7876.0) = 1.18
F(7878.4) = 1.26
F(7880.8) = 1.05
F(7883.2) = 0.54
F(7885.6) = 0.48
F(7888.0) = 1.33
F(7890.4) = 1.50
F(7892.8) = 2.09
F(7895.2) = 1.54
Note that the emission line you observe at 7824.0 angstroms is [N II] 6583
